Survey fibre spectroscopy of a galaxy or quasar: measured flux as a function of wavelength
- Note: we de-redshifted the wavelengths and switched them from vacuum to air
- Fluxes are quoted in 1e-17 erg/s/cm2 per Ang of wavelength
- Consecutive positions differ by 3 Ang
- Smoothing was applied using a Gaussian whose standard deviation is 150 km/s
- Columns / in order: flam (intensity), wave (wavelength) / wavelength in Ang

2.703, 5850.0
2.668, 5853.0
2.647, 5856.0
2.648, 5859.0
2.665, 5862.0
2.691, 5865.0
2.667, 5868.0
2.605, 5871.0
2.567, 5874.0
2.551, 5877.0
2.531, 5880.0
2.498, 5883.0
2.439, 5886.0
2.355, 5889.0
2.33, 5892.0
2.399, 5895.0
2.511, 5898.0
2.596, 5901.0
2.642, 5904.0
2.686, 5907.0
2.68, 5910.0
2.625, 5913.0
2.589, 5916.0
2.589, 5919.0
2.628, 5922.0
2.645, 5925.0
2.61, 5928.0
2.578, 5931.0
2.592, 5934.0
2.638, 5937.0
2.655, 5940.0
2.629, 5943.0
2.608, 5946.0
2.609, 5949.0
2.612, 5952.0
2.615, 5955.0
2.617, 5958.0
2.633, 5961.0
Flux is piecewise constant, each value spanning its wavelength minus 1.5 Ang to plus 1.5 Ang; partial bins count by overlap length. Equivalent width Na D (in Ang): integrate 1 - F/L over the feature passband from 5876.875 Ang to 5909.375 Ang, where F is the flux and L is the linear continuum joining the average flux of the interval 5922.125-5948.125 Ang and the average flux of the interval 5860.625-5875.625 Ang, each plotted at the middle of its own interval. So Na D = 1.54 Ang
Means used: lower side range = 2.64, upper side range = 2.62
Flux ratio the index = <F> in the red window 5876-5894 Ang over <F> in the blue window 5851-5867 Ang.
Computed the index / 0.92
